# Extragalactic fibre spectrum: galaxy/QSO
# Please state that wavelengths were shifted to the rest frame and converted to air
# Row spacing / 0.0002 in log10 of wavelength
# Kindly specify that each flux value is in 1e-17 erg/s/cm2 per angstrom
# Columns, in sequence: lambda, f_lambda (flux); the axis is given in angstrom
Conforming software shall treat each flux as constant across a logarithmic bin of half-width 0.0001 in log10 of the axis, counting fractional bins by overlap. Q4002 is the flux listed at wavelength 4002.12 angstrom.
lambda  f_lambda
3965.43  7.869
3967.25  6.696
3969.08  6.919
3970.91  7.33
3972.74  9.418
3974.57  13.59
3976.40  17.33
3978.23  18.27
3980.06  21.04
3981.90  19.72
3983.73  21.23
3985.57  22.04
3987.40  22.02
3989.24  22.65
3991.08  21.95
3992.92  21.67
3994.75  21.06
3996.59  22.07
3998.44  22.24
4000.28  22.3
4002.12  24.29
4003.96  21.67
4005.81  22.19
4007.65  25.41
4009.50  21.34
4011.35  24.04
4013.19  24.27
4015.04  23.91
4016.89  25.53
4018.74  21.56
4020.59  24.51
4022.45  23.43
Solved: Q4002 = 24.29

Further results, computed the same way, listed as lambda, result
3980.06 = 21.04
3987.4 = 22.02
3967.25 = 6.696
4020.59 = 24.51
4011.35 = 24.04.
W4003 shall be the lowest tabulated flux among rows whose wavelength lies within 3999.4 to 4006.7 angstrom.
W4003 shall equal 21.67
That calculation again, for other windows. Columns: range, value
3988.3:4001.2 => 21.06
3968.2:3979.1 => 6.919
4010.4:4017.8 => 23.91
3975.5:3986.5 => 17.33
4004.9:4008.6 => 22.19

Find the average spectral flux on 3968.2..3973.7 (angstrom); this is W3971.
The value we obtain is 7.94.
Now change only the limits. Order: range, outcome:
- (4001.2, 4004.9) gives 23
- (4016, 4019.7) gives 23.5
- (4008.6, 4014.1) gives 23.2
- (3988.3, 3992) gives 22.3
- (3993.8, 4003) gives 22.4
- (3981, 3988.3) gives 21.3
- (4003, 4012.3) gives 23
